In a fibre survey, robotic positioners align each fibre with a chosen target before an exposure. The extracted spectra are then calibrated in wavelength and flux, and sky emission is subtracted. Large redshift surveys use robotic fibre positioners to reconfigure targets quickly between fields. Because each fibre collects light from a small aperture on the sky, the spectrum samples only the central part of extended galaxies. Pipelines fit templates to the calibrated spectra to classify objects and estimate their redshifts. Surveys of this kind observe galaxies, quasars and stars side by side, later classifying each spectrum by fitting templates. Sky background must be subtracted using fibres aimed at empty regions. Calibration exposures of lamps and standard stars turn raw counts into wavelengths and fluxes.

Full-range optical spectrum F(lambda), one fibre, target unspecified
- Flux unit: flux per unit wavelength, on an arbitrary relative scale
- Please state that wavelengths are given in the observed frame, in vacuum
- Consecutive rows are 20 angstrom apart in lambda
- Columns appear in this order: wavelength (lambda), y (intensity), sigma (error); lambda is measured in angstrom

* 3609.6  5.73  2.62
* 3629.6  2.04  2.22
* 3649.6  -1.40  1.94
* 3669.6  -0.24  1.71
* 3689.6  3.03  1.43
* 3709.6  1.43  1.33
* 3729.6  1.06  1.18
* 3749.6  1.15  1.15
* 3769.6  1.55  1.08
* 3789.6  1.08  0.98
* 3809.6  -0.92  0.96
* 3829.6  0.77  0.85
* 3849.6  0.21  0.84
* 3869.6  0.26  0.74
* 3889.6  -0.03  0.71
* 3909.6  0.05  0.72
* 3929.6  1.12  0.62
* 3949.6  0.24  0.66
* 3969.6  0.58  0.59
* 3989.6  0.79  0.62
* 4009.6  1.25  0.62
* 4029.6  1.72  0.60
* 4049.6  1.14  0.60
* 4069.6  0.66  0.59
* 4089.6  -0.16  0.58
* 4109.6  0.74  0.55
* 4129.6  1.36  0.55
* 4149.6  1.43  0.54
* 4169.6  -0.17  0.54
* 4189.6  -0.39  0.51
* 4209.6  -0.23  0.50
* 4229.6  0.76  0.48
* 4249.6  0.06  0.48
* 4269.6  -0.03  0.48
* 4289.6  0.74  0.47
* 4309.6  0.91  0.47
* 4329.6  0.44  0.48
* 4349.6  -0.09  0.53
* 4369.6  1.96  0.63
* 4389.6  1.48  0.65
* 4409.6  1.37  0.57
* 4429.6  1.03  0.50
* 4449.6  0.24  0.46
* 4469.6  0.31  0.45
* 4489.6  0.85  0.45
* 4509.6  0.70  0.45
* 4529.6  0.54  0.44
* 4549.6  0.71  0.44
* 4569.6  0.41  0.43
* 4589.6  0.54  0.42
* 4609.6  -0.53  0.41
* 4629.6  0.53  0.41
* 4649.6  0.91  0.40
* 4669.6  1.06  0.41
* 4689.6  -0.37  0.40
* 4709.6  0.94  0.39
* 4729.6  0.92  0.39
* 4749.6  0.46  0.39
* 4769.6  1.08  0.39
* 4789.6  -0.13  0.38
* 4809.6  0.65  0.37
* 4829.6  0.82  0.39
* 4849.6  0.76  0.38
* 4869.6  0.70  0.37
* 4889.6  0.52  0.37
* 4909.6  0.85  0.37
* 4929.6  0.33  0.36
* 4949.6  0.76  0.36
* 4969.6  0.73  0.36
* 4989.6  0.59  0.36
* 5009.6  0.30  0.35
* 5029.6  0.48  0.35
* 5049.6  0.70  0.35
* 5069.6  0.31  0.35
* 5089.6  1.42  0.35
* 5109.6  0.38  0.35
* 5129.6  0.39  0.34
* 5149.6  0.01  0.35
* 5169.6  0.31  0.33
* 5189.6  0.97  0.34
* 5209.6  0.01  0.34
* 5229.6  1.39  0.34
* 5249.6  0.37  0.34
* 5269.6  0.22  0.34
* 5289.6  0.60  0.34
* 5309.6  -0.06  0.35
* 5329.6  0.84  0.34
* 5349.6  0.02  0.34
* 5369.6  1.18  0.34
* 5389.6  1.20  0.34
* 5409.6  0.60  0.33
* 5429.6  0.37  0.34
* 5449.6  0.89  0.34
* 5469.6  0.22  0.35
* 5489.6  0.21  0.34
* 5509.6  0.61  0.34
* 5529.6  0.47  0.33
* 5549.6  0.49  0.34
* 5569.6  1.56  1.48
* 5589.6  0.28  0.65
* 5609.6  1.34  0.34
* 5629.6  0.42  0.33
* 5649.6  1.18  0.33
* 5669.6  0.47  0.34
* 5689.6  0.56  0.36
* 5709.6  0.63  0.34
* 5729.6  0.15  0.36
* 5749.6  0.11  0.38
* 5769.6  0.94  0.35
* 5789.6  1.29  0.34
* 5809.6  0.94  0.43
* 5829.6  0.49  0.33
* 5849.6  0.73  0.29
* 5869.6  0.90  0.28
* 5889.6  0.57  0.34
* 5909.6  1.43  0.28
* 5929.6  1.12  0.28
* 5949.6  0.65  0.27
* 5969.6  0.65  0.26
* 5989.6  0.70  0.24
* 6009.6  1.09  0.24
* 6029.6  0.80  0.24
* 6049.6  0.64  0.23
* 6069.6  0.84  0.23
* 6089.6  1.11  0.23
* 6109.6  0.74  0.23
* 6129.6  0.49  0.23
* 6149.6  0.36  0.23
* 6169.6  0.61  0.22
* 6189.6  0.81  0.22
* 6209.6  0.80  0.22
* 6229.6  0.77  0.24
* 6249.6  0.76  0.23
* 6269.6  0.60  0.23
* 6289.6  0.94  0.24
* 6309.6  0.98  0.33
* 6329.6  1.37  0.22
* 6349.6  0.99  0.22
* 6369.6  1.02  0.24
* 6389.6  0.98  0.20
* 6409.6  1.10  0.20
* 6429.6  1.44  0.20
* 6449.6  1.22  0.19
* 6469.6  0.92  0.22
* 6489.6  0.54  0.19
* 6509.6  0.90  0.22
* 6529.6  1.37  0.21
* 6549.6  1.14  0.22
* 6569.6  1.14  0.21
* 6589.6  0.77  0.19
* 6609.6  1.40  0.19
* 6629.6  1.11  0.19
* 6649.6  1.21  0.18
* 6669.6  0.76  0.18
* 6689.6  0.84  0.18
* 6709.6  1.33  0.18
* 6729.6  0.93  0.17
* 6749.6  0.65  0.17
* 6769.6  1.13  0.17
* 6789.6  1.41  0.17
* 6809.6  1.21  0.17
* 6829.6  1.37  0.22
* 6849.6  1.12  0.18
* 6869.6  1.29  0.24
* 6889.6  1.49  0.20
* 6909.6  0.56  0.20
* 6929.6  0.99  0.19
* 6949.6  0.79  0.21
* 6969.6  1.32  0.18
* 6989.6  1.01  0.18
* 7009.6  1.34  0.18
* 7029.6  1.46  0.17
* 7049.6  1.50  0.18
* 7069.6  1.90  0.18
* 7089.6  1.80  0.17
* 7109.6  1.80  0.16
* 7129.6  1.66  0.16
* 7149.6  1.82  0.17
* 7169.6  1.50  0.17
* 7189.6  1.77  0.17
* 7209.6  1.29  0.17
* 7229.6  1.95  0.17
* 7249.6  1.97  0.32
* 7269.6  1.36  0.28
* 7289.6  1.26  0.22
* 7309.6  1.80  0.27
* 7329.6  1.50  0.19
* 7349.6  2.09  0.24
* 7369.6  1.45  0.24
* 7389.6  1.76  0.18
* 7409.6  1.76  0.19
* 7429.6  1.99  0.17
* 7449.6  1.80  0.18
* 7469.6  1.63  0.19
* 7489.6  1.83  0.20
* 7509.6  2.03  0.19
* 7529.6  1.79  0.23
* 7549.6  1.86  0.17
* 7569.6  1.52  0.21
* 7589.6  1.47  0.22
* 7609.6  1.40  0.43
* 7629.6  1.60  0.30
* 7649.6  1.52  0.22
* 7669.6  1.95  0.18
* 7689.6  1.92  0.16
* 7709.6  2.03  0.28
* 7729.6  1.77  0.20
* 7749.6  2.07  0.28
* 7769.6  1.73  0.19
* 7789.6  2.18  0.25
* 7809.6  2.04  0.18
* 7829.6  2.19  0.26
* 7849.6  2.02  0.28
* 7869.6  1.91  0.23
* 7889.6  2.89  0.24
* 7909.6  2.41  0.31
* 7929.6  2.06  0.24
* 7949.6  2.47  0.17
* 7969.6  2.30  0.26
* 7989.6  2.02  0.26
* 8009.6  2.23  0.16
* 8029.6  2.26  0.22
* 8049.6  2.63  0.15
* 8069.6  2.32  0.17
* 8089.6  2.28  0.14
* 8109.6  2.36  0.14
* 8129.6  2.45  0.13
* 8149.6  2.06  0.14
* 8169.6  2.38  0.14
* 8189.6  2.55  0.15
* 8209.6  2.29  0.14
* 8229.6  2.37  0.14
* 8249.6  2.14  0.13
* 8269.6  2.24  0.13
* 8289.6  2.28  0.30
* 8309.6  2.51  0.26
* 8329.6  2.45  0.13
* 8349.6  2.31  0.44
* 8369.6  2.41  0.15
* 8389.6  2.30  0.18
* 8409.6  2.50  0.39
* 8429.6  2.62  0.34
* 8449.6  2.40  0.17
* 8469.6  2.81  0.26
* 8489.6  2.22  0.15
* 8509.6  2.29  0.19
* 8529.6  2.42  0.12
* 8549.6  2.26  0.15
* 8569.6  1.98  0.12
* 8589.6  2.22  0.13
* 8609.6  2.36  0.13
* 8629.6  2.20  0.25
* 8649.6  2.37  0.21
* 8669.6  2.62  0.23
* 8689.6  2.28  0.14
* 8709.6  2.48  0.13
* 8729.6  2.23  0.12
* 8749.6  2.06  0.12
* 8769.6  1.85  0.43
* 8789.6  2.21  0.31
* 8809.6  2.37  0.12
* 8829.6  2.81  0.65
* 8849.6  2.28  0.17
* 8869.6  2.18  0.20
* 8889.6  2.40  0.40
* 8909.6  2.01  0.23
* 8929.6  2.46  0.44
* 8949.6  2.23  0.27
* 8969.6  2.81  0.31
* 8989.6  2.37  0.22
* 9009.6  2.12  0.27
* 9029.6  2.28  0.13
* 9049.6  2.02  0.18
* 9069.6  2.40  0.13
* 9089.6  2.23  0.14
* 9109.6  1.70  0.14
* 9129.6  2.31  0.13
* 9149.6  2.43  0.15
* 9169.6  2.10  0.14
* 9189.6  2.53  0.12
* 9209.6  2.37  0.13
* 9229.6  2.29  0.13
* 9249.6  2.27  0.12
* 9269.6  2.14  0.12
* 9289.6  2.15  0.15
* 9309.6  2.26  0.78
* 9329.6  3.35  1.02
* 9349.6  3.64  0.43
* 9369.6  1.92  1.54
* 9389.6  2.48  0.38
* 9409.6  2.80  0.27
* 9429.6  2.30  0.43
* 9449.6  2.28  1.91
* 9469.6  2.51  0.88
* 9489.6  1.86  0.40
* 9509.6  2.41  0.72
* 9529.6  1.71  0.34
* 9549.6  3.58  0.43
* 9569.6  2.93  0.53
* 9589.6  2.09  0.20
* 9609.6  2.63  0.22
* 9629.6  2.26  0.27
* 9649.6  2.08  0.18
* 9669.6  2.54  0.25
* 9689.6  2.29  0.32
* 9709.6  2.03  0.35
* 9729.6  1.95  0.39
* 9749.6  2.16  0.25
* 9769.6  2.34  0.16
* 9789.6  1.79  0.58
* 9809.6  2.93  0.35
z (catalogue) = 0.759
